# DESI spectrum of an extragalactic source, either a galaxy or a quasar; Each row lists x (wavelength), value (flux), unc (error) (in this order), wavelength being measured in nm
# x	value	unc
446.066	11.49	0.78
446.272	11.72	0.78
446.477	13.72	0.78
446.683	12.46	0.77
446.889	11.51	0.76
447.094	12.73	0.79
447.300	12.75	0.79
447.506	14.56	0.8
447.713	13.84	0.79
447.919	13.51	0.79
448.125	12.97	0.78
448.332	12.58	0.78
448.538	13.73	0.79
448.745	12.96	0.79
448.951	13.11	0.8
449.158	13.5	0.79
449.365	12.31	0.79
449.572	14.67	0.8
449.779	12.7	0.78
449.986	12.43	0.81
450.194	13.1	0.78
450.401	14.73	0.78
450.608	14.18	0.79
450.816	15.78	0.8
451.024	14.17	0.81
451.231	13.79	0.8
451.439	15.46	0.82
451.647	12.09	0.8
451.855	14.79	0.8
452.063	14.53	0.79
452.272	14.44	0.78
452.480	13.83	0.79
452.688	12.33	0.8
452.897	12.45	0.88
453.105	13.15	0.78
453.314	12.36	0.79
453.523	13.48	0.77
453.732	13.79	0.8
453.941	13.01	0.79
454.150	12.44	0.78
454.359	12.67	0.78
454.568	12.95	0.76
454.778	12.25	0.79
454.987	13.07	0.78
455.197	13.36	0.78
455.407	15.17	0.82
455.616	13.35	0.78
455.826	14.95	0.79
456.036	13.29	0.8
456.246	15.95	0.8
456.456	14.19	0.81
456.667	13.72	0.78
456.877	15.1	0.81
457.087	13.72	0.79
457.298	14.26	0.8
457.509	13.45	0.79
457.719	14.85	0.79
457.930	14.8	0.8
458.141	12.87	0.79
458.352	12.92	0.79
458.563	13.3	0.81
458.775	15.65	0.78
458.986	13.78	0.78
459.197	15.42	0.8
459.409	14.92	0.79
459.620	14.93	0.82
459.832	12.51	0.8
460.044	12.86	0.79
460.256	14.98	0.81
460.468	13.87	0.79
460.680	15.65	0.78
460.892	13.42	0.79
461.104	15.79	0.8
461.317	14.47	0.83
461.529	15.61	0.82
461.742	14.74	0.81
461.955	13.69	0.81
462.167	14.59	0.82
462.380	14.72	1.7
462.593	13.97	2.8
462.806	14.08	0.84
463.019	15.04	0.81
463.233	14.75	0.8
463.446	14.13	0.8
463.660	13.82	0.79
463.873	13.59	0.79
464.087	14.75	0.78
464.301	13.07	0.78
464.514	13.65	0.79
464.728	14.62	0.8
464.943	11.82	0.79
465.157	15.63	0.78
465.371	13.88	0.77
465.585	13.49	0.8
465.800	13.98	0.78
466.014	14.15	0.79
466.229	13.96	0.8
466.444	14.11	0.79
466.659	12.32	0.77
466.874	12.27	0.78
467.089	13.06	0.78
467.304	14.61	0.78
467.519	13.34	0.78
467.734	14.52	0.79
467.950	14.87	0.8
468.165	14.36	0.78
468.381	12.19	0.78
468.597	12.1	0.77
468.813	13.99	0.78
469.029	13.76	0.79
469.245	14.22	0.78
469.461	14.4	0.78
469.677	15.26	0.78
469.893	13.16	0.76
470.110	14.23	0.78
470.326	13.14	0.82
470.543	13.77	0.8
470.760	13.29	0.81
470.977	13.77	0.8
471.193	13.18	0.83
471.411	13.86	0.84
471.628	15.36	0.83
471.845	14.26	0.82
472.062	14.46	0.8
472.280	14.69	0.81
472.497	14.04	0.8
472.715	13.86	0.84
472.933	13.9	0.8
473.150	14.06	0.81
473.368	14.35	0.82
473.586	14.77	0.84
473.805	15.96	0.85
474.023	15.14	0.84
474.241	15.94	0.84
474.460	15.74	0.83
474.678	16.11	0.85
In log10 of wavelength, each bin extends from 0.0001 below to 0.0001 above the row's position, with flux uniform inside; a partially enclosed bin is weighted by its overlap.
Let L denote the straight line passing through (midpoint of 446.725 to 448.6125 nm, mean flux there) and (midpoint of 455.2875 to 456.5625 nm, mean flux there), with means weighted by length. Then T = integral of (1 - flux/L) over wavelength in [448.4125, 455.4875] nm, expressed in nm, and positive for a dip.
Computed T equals 0.16 nm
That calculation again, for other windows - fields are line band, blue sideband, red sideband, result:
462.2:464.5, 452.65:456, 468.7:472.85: -0.09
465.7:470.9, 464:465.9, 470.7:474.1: 0.13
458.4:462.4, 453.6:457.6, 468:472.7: -0.19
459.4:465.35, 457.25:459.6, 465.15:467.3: -0.14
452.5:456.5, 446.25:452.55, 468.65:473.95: 0.09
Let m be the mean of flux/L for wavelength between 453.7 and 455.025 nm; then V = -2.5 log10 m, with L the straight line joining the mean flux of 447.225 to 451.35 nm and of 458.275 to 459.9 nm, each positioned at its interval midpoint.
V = 0.09 mag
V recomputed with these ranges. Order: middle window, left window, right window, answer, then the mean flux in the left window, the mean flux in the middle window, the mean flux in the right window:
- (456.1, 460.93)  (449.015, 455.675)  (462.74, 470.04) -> -0.04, 13.5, 14.2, 13.9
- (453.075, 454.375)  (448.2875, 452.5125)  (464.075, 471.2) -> 0.06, 13.8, 13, 13.7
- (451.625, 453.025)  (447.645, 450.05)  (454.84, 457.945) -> 0.01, 13.2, 13.6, 14.2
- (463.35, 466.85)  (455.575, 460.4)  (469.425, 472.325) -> 0.03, 14.2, 13.8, 14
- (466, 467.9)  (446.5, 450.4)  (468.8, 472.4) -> 0.02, 13.1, 13.6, 14.1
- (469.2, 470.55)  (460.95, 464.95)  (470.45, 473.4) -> 0.01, 14.3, 14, 14.1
